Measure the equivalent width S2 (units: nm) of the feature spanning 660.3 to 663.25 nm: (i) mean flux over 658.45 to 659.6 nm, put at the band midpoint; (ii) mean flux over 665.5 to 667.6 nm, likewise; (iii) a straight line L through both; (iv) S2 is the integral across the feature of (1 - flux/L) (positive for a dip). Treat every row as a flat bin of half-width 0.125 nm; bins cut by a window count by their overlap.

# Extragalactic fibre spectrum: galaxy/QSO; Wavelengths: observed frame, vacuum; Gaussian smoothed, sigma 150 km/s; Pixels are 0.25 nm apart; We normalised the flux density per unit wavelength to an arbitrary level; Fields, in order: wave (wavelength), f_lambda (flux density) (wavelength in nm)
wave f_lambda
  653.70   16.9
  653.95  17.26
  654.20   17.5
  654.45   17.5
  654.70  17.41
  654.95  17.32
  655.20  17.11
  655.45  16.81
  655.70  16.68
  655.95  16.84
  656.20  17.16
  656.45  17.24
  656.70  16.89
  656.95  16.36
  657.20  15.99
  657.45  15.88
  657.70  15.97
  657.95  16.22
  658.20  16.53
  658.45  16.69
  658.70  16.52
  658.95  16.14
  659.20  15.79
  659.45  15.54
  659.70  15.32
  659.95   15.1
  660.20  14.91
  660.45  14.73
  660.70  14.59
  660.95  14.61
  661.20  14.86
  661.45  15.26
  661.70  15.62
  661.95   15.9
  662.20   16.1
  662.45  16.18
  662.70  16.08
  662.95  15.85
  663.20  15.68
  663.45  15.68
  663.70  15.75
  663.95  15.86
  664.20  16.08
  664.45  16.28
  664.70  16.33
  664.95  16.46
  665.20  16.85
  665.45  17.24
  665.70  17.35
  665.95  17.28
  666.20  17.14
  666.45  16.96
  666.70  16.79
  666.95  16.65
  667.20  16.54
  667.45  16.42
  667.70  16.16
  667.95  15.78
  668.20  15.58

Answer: 0.17 nm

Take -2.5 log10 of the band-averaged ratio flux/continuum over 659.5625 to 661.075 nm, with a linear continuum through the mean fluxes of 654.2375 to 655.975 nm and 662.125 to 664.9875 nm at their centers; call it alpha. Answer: 0.11 mag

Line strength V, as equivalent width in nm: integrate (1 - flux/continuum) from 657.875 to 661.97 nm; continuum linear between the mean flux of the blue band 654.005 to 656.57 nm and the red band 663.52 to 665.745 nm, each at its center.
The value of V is 0.31 nm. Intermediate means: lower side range 17.2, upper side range 16.4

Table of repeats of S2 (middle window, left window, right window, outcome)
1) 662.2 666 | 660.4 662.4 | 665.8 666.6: 0.001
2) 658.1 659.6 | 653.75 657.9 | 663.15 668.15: 0.050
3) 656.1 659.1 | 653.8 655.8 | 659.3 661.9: -0.051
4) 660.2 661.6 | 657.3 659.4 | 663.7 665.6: 0.124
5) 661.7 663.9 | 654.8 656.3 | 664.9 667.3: 0.139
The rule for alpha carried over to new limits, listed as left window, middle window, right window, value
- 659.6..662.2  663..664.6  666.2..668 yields -0.01 mag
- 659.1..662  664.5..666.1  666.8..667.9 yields -0.06 mag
